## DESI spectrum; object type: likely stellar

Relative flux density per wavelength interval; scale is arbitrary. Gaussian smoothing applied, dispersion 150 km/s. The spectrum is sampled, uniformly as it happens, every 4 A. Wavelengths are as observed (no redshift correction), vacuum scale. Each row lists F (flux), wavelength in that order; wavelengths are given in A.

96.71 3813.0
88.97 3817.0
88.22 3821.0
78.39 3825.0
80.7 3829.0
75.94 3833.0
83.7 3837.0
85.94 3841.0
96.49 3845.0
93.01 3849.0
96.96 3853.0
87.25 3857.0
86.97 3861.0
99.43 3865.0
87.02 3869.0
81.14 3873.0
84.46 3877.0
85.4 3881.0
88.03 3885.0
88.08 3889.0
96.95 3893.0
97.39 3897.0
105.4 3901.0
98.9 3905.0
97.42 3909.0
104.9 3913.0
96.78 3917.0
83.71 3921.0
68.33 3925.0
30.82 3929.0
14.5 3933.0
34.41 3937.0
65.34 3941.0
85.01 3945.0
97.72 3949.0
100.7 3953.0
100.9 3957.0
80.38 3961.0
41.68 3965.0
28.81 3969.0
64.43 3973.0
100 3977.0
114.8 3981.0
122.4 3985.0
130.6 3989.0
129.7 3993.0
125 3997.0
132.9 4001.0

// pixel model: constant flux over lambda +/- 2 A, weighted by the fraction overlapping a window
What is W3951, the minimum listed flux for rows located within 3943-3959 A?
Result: 85.01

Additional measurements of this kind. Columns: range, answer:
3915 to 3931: 30.82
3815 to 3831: 78.39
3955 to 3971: 28.81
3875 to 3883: 84.46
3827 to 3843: 75.94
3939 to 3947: 65.34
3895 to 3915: 97.39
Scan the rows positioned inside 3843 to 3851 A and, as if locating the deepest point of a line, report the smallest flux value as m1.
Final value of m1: 93.01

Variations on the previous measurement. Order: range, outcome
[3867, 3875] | 81.14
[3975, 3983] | 100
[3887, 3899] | 88.08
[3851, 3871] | 86.97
